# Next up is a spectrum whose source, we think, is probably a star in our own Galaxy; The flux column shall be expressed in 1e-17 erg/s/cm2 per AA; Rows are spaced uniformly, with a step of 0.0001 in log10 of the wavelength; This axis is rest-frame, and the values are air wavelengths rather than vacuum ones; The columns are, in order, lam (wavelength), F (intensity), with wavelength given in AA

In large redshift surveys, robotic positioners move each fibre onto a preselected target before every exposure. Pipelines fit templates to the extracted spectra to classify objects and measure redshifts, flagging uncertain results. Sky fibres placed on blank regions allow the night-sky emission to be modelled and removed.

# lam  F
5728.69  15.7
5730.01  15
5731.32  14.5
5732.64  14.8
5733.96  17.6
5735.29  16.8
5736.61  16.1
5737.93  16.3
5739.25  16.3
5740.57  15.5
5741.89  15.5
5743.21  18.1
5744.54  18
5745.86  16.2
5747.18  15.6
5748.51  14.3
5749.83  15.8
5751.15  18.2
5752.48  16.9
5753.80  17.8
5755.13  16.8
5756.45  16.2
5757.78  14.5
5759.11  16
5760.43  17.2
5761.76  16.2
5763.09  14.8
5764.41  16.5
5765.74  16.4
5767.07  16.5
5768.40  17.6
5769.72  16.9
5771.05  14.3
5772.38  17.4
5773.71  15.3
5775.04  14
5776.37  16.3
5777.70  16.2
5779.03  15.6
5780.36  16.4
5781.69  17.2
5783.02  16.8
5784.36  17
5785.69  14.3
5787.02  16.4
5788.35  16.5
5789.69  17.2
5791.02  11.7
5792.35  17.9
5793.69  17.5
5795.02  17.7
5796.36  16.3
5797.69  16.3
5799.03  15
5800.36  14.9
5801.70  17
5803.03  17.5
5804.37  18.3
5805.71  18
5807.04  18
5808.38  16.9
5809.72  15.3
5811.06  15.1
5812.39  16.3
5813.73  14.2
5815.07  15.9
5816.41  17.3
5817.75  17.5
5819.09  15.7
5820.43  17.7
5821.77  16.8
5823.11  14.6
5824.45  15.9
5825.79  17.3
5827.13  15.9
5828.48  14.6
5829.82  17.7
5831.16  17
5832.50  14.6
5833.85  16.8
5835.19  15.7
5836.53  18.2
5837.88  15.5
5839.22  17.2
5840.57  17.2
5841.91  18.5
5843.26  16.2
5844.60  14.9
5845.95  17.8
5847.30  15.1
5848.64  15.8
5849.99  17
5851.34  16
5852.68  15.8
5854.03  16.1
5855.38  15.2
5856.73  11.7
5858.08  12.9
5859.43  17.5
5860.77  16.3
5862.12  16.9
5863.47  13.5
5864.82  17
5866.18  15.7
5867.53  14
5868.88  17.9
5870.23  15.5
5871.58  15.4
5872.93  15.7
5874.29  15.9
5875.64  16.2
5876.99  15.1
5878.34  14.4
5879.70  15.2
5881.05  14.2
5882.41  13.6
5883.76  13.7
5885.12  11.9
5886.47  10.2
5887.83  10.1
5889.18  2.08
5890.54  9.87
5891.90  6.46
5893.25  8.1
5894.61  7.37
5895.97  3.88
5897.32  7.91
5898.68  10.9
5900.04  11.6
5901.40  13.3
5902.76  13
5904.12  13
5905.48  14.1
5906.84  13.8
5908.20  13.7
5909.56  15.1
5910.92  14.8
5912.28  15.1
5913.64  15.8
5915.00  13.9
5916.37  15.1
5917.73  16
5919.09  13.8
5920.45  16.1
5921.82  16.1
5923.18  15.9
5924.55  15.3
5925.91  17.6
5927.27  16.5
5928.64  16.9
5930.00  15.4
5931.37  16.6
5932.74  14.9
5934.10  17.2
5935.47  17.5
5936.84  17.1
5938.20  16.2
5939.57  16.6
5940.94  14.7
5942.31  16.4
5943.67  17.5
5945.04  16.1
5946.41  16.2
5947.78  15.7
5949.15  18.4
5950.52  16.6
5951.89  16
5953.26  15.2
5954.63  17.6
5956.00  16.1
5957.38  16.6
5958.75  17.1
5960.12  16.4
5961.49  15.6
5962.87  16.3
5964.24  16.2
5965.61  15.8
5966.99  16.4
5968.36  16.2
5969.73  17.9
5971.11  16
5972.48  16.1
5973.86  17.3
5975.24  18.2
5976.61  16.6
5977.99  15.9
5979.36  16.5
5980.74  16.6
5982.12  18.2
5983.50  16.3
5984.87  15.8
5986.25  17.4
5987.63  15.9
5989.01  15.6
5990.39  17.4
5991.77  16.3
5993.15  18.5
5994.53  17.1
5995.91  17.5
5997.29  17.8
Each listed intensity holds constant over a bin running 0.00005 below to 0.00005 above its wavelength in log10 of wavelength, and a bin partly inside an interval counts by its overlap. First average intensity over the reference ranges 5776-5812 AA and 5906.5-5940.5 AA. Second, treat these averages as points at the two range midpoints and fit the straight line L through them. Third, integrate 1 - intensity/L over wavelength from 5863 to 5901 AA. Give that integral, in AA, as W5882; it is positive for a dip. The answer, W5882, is 8.8 AA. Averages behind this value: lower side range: 16.4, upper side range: 15.7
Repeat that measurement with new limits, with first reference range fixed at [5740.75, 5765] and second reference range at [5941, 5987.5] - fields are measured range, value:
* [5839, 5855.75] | 0.07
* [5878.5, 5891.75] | 4.29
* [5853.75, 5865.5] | 0.89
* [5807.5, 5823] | 0.19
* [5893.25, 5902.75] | 4.11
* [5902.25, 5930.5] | 2.39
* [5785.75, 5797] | 0.07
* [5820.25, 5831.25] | 0.08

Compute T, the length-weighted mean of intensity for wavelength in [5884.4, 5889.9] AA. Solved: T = 8.61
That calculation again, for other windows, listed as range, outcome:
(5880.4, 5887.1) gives 12.7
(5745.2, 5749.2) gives 15.4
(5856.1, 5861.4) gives 14.6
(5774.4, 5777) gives 15.1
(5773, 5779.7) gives 15.5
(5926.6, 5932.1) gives 16.3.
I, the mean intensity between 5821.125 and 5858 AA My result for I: 16.1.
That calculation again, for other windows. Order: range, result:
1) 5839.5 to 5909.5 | 13.7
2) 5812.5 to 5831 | 16.3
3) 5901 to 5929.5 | 15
